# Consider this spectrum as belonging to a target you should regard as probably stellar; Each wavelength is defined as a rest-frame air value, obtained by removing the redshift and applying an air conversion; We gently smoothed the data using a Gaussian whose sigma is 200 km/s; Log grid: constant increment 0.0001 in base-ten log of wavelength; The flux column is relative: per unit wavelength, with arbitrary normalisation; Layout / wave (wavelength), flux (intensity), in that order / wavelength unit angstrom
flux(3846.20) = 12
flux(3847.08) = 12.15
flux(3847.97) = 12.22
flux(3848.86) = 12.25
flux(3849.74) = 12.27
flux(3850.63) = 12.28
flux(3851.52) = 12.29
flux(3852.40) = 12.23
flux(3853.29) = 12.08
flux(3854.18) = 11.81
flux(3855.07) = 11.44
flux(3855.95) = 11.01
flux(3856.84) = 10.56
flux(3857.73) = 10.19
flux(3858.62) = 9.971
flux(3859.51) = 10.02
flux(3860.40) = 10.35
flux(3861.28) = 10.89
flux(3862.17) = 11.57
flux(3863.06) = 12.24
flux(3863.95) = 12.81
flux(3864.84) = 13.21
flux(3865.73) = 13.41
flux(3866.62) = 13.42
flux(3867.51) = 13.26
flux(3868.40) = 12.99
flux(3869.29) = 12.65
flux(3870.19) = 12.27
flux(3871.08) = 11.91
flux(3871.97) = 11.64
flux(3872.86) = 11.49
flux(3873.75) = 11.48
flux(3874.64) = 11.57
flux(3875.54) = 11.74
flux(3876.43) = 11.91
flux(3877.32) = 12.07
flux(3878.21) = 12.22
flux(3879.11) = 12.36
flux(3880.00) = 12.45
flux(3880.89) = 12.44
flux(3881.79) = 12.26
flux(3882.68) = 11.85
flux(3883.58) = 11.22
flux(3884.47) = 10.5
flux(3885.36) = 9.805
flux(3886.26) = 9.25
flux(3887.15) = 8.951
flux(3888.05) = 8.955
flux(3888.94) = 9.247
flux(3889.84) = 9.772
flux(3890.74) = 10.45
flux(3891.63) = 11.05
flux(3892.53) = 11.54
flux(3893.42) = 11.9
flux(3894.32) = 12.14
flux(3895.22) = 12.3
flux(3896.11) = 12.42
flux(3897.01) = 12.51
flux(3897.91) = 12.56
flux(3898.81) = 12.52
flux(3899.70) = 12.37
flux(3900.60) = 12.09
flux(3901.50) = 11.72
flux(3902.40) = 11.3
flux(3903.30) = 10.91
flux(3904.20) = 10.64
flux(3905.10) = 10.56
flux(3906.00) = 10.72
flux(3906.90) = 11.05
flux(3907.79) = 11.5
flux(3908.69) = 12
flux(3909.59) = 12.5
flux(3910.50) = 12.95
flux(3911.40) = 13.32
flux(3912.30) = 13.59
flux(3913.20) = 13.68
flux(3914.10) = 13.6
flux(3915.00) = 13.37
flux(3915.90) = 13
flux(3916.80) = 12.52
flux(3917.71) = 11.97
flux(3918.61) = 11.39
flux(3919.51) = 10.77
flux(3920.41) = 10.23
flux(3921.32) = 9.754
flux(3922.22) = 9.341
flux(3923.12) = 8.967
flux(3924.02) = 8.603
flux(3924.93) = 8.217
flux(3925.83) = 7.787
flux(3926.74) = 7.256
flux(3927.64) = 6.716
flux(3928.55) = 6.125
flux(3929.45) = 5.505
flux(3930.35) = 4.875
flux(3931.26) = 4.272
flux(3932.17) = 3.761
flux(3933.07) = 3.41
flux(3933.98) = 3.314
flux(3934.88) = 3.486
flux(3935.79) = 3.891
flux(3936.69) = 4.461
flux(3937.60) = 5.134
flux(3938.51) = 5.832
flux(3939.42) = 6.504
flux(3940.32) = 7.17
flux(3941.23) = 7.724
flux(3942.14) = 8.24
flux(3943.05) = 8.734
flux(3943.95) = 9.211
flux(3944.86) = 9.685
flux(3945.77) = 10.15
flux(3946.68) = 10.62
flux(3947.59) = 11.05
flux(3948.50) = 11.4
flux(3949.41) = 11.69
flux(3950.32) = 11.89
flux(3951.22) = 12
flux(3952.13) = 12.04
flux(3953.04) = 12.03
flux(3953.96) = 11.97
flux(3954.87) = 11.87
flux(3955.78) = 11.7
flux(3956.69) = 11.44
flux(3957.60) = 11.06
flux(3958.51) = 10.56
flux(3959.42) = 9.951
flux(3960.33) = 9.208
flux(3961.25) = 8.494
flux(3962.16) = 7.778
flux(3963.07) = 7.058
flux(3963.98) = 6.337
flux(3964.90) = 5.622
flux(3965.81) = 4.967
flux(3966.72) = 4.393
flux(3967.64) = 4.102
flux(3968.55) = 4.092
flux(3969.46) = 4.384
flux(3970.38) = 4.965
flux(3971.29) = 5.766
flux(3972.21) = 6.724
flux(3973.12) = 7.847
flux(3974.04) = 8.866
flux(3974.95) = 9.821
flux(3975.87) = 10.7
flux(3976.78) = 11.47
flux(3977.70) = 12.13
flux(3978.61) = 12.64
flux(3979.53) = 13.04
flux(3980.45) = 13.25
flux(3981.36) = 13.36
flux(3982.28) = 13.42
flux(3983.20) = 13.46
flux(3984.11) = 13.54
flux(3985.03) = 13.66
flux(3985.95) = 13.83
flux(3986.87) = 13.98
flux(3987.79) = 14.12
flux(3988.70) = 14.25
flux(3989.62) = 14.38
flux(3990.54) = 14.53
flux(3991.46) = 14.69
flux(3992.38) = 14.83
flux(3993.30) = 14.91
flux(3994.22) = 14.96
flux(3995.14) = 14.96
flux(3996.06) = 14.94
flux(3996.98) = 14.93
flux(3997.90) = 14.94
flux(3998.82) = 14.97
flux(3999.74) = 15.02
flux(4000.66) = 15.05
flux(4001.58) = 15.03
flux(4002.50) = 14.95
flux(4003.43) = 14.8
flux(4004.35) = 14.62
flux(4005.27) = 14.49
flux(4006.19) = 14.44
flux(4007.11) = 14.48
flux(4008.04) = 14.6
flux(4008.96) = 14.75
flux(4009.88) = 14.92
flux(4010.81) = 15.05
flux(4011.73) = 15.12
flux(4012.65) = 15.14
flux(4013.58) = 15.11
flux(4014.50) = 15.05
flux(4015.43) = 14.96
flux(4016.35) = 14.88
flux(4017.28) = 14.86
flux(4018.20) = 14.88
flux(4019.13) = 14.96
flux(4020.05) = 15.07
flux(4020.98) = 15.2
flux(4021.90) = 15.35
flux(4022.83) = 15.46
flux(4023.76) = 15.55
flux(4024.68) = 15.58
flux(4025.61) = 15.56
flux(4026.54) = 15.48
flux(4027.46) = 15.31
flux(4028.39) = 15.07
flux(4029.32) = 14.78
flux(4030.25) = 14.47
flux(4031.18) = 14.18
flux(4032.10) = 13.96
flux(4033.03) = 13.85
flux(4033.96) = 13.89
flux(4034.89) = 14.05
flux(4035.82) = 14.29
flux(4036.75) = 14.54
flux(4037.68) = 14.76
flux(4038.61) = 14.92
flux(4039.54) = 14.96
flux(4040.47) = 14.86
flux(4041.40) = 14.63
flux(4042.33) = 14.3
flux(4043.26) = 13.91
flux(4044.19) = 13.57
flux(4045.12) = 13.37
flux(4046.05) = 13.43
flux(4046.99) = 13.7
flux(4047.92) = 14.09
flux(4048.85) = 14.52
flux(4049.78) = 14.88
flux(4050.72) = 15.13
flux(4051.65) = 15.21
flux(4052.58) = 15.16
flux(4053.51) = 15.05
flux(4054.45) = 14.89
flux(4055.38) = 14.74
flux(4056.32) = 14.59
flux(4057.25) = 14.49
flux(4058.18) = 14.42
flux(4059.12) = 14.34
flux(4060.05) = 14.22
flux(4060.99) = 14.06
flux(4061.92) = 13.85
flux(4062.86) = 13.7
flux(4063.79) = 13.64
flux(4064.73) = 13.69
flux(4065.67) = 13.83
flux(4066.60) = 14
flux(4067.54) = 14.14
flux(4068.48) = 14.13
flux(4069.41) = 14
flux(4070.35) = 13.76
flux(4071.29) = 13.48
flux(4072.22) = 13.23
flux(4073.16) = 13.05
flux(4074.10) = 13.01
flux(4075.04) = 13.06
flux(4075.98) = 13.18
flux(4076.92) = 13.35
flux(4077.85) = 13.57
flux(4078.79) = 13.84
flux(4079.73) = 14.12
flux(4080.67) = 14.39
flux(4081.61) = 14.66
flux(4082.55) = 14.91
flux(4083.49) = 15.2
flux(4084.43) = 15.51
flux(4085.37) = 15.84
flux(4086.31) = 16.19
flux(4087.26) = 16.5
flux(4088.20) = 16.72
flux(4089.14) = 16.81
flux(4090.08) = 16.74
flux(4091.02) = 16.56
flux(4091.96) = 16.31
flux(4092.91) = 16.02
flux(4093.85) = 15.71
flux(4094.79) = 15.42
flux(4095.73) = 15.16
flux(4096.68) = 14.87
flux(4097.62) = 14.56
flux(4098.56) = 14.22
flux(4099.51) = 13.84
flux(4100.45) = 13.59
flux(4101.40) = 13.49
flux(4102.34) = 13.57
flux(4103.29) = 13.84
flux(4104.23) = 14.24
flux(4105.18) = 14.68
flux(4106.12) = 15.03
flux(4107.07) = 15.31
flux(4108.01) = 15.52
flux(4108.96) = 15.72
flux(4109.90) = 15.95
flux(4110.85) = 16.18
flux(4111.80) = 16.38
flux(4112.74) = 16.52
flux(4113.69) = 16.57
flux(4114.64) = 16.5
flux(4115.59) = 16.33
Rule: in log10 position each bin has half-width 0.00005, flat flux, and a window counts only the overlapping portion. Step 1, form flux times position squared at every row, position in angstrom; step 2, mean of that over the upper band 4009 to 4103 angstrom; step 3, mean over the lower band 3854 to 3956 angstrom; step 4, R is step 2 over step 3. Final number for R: 1.5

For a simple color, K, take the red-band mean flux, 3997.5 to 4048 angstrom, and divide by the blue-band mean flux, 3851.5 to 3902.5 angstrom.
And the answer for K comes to 1.27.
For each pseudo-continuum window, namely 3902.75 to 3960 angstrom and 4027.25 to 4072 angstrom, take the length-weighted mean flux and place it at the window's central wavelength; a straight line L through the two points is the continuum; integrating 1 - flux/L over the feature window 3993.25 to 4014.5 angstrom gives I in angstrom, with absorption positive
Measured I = -4.2 angstrom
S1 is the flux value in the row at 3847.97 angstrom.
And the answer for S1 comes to 12.22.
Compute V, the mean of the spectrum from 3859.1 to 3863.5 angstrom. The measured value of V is 11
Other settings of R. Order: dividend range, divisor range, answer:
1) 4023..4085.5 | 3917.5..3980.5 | 1.81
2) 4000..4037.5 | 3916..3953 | 1.88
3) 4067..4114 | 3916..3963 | 1.84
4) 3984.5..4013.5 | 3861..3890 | 1.34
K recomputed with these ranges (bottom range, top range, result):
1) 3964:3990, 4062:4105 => 1.45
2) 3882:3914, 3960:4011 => 1.03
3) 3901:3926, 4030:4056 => 1.27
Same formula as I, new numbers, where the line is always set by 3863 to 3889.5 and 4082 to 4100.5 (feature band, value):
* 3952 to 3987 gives 9.6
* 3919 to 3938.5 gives 9.5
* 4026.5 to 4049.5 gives 0.4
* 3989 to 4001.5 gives -0.9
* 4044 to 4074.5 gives 1.8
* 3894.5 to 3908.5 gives 0.5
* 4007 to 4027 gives -1.2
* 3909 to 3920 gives -0.3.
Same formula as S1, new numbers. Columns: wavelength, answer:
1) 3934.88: 3.486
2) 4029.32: 14.78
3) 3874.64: 11.57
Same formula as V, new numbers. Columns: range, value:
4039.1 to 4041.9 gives 14.8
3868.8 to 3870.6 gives 12.4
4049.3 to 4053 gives 15.1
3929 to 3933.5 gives 4.37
